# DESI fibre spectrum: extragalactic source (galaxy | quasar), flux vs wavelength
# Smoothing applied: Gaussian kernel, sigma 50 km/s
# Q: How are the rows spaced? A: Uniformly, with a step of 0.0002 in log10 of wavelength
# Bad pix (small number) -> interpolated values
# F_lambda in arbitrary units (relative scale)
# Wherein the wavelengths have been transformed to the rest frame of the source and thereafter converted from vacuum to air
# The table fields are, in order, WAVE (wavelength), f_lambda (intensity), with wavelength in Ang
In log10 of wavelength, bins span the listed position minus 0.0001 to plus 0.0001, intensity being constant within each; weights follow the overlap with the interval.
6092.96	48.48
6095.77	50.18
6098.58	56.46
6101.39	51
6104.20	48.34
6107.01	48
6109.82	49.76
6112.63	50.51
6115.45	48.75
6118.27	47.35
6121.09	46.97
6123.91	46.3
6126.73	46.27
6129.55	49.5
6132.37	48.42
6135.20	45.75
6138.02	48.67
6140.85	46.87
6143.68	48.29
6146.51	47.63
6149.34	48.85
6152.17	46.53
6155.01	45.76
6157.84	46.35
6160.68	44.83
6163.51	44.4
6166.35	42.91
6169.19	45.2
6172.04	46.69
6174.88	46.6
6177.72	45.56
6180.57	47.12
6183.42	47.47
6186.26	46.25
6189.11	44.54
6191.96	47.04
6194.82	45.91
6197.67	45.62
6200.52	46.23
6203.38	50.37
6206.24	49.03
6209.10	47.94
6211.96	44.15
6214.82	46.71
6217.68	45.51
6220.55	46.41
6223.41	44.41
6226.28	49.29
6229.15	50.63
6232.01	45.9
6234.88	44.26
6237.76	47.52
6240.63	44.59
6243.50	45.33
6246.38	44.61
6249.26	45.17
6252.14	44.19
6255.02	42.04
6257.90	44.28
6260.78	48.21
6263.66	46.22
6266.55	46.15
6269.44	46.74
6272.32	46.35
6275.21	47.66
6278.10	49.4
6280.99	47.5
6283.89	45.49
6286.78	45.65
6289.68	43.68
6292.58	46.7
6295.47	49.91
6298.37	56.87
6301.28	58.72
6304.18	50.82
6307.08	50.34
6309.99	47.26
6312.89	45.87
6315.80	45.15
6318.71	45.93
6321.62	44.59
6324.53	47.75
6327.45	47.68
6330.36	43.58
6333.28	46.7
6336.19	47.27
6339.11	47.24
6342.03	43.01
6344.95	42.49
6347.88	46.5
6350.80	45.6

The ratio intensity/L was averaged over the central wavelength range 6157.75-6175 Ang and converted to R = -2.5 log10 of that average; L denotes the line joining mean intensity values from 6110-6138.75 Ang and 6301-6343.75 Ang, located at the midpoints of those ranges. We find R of 0.062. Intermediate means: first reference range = 47.9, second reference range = 47.1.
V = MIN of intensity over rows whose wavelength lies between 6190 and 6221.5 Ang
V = 44.15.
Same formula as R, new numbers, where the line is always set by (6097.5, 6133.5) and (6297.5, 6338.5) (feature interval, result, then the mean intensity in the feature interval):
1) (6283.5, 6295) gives 0.061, 45.8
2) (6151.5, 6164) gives 0.074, 45.6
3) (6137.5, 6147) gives 0.025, 47.8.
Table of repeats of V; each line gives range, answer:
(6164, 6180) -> 42.91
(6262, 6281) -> 46.15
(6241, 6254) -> 44.19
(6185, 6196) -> 44.54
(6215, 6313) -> 42.04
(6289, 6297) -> 43.68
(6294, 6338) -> 43.58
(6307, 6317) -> 45.15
